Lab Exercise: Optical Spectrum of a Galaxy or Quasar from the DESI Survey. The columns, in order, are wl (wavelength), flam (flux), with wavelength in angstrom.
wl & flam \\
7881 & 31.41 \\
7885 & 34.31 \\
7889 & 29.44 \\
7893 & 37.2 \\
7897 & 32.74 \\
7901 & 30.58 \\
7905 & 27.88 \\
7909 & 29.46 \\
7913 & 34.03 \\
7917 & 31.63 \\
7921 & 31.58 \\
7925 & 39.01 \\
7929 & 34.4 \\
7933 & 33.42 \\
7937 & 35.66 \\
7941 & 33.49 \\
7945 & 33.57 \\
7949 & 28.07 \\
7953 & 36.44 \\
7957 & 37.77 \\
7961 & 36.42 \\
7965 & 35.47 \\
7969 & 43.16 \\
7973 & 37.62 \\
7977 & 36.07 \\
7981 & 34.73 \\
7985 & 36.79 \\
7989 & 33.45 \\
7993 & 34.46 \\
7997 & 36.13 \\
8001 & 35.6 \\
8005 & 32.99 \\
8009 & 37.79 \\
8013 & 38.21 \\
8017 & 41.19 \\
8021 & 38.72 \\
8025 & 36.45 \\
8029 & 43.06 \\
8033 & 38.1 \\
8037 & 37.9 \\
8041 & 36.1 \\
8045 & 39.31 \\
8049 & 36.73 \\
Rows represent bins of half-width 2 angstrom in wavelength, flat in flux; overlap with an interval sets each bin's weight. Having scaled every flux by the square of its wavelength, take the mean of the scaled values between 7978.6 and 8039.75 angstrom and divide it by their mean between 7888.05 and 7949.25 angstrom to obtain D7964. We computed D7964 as 1.2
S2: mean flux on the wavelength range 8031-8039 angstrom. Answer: 38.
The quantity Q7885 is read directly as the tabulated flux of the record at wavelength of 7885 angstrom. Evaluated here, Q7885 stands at 34.31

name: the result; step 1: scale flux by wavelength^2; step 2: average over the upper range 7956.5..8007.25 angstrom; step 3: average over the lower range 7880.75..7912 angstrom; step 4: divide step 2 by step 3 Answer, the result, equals 1.17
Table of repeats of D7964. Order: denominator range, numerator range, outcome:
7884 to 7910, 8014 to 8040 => 1.28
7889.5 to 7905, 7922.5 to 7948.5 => 1.07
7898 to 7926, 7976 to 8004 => 1.13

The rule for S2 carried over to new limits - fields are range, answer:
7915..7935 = 34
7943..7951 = 30.8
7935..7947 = 34.2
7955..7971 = 38.2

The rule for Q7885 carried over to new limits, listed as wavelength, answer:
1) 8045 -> 39.31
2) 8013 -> 38.21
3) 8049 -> 36.73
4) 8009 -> 37.79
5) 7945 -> 33.57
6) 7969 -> 43.16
